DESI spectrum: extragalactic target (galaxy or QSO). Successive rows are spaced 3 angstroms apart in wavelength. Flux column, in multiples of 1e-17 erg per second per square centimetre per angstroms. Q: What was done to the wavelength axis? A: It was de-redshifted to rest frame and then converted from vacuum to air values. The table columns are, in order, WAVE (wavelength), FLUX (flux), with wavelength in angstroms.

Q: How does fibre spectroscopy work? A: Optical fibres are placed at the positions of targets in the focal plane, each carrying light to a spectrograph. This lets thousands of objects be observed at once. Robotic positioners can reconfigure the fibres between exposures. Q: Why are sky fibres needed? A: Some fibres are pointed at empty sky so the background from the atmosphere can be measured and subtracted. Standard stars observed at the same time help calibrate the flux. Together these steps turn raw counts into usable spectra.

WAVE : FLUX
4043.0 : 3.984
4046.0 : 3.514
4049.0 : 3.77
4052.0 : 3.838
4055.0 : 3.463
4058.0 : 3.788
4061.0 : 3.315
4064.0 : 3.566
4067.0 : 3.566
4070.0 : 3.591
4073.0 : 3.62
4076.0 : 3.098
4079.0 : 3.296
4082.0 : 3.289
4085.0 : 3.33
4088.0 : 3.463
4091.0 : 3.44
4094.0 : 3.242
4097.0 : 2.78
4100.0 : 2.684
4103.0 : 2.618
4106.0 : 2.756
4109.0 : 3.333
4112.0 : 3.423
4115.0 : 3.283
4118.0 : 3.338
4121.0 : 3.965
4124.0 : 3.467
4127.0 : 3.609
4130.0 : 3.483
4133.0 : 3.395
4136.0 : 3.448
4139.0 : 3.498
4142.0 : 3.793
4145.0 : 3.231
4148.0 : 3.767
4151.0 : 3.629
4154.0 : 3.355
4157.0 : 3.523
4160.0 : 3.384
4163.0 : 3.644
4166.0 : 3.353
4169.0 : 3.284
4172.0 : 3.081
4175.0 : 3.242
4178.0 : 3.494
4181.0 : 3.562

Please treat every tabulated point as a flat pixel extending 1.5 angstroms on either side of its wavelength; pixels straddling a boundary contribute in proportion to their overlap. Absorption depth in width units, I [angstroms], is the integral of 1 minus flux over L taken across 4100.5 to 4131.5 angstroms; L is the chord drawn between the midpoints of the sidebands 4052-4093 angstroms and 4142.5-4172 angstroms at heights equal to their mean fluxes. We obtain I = 1.4 angstroms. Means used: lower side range 3.46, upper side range 3.46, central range 3.31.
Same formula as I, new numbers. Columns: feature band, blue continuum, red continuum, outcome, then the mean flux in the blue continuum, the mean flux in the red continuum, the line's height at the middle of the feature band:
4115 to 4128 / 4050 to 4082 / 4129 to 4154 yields -0.2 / 3.51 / 3.52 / 3.52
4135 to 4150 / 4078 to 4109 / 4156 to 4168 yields -0.9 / 3.1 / 3.47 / 3.36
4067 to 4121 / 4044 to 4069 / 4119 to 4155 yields 5.2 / 3.61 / 3.55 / 3.58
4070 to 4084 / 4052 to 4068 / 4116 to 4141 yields 0.8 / 3.57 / 3.53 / 3.56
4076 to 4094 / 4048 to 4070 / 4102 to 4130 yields 0.8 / 3.61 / 3.33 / 3.48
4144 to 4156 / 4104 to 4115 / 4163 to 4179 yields -0.9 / 3.16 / 3.32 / 3.26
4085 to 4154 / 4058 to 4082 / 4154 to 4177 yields 1.1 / 3.45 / 3.36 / 3.4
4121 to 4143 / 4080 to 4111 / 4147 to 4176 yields -1.8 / 3.1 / 3.42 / 3.28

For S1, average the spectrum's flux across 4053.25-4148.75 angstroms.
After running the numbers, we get 3.37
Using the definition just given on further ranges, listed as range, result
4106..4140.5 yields 3.45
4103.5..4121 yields 3.26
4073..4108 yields 3.12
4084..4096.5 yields 3.32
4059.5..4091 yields 3.41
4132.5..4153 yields 3.54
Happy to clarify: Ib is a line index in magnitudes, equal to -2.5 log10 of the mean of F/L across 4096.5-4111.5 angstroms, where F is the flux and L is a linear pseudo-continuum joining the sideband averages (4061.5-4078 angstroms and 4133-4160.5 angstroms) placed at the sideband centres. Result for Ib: 0.21 mag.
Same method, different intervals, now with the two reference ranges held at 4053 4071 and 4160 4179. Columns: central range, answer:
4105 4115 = 0.08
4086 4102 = 0.13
